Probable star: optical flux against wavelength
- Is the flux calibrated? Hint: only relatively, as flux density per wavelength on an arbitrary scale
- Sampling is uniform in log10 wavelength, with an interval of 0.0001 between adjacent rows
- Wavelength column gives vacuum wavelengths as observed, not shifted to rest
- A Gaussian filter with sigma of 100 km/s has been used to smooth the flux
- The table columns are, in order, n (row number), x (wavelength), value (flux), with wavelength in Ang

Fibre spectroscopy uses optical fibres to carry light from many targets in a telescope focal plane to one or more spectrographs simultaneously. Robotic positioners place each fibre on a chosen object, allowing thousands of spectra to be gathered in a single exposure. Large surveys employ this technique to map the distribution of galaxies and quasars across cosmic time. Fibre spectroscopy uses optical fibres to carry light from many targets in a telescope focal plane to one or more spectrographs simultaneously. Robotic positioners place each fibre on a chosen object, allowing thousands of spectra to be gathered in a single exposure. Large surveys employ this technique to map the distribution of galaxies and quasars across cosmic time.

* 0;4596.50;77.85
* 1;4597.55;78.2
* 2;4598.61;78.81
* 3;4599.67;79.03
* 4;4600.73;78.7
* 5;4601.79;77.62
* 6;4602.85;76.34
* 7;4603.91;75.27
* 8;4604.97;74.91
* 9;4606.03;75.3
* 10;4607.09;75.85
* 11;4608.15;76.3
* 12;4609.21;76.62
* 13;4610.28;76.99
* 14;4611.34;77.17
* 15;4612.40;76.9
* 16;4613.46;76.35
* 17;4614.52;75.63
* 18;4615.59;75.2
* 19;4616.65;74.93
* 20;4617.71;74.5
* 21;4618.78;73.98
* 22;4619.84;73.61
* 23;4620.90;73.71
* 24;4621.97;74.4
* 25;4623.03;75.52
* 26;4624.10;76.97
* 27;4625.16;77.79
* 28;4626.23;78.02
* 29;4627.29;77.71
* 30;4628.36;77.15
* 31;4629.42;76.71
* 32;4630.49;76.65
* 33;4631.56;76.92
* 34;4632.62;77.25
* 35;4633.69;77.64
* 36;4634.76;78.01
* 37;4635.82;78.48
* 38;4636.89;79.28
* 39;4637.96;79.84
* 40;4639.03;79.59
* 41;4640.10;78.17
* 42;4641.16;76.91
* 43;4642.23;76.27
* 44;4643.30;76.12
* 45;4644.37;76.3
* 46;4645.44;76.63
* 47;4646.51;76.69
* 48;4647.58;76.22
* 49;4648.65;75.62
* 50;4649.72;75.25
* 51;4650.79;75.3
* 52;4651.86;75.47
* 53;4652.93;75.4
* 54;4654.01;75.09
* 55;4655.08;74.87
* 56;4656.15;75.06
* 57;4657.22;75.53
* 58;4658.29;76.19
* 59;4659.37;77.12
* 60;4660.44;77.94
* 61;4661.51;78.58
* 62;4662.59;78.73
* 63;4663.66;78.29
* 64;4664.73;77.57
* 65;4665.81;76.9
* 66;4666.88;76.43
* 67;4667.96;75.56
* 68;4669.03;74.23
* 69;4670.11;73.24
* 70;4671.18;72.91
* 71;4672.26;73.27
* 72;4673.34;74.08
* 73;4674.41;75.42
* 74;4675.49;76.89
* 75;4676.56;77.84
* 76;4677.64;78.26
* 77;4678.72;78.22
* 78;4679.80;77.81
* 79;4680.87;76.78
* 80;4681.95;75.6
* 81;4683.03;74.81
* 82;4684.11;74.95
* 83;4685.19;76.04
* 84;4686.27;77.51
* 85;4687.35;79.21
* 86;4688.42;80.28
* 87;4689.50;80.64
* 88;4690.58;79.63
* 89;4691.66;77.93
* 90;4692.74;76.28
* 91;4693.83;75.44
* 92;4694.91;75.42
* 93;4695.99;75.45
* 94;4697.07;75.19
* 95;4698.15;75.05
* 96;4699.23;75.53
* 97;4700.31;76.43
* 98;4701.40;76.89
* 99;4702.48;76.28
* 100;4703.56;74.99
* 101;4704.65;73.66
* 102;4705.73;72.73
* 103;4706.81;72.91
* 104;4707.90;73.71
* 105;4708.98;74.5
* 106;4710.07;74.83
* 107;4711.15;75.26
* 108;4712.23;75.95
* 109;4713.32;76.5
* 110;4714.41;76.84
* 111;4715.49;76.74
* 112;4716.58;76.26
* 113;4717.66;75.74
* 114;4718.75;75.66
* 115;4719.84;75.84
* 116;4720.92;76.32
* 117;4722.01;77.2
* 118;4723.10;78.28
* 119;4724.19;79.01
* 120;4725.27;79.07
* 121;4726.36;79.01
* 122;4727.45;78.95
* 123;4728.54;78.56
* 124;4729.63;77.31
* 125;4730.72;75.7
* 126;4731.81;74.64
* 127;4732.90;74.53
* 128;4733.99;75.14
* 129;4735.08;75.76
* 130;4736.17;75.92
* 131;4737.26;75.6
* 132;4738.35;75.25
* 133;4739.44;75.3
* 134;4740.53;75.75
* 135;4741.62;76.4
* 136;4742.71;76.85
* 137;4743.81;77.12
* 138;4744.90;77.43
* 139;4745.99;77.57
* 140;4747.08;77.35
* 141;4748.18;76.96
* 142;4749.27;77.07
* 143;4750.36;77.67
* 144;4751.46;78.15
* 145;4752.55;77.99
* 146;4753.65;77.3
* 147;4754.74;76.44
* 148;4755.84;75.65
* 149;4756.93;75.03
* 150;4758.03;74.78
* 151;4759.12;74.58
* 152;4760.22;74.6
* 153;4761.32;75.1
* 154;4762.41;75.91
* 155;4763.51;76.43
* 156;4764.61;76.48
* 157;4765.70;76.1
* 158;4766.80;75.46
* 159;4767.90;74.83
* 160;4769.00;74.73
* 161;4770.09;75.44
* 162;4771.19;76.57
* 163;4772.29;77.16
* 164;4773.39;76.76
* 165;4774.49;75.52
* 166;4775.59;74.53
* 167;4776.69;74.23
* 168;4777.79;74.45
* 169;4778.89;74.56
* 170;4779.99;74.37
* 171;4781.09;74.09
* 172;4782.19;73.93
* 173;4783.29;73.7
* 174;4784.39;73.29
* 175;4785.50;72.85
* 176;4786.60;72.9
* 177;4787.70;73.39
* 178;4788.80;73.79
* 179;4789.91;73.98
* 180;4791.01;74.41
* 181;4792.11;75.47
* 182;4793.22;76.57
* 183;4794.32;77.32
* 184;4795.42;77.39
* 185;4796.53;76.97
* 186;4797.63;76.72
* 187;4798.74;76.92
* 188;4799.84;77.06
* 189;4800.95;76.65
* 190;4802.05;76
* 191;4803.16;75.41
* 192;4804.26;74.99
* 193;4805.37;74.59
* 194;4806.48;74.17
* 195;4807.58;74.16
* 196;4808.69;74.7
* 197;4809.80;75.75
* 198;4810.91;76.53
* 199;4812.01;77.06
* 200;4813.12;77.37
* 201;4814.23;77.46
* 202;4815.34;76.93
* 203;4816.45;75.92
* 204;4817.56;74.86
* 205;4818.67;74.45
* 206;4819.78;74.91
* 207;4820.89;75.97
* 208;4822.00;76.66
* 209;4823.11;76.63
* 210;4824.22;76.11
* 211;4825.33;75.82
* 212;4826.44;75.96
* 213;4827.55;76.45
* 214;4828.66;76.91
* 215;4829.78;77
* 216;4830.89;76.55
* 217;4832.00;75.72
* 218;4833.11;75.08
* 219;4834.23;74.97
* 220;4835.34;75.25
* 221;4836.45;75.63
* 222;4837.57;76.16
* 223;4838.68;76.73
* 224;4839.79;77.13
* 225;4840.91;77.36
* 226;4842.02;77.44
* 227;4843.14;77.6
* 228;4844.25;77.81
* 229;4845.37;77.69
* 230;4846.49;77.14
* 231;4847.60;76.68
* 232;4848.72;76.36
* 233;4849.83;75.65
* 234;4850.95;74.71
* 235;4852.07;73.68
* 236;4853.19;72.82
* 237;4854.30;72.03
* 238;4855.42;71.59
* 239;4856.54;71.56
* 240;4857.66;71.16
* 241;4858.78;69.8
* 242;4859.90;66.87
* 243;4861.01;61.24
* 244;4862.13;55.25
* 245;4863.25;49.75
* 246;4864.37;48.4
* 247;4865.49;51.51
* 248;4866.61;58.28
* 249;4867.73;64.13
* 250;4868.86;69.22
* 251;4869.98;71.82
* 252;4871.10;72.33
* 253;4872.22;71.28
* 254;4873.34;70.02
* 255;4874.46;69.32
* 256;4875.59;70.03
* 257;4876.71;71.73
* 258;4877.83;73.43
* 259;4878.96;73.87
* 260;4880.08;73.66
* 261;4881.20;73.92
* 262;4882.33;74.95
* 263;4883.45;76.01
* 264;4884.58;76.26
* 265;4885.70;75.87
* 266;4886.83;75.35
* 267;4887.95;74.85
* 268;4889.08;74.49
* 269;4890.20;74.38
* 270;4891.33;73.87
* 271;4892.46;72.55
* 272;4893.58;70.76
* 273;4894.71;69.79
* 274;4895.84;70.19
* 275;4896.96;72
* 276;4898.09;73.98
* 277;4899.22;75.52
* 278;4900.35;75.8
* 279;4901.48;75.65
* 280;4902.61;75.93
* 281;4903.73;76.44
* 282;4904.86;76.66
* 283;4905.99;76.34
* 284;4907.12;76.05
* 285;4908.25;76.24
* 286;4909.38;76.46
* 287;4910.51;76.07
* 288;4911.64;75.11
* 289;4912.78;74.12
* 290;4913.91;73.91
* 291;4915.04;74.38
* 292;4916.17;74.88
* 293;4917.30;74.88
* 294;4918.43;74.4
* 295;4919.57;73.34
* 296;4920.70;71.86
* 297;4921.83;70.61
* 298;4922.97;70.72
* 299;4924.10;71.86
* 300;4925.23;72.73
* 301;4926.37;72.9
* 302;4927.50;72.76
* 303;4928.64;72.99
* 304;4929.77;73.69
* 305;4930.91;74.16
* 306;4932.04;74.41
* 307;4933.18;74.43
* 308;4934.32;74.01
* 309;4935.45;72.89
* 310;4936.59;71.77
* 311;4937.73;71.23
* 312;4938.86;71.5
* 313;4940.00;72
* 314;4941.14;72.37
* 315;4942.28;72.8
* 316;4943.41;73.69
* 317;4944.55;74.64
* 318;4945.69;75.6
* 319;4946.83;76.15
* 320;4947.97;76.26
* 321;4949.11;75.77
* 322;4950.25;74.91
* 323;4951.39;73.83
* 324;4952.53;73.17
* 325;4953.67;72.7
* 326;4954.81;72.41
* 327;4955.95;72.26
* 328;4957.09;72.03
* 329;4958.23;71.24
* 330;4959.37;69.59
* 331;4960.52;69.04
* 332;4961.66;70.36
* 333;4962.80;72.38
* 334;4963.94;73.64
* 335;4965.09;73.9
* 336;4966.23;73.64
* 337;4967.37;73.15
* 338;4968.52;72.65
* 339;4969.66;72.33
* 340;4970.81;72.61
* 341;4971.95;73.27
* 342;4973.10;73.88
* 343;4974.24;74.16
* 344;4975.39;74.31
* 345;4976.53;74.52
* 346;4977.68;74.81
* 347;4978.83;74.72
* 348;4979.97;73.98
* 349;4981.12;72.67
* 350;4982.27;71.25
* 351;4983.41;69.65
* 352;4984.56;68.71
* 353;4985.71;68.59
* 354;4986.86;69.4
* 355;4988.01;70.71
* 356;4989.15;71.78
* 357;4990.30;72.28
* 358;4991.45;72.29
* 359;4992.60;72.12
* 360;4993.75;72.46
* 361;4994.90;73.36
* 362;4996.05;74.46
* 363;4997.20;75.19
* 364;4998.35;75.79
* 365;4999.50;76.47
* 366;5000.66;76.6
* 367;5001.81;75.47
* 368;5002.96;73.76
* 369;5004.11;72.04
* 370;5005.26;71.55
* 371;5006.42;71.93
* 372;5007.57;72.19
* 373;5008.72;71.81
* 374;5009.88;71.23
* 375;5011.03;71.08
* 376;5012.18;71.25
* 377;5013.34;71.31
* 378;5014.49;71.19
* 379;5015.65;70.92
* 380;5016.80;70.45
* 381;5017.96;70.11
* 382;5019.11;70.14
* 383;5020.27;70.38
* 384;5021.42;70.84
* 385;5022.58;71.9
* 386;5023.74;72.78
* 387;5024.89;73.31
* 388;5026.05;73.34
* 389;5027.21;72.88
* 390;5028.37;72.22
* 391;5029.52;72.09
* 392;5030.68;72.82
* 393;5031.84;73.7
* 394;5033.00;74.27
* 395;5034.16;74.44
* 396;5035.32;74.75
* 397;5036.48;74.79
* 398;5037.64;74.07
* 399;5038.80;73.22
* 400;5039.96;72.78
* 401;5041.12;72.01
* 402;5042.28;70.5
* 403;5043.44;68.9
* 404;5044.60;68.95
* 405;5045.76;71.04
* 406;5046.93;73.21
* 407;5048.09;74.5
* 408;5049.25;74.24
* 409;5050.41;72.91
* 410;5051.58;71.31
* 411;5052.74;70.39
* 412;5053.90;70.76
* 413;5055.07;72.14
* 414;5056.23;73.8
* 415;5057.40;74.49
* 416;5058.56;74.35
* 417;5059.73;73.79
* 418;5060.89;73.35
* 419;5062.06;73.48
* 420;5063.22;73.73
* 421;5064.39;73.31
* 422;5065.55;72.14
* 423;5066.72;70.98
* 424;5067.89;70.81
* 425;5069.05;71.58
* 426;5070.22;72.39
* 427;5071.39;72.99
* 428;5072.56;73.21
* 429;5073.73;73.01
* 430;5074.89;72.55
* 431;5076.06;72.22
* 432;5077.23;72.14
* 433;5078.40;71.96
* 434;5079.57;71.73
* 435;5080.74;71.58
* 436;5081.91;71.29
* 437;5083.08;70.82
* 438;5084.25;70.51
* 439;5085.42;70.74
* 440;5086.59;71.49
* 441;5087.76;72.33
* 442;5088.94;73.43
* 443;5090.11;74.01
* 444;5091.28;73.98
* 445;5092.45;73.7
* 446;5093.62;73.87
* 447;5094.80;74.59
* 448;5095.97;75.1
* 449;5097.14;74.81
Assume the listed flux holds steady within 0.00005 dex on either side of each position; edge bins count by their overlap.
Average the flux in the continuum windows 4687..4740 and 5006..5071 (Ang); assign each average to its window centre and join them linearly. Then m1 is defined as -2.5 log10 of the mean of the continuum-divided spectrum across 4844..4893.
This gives 0.06 mag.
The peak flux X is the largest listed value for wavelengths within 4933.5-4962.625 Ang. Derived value 76.26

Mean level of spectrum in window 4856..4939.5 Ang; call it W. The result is 71.6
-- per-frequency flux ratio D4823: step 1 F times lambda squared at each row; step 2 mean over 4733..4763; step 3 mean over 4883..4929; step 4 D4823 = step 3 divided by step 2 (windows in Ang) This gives 1.04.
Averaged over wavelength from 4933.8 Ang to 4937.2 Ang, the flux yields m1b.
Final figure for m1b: 72.8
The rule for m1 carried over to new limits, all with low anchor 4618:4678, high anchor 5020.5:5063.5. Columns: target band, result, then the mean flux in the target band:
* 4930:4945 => 0.010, 73.1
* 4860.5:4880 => 0.145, 65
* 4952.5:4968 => 0.021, 72.1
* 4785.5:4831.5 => -0.013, 75.8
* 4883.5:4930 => -0.001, 74.1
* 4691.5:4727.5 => -0.002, 76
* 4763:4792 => 0.006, 74.8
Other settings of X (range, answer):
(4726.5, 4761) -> 78.95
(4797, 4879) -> 77.81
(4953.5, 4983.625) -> 74.81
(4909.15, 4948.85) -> 76.46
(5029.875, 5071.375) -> 74.79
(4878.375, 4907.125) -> 76.66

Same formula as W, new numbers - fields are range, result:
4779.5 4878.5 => 73.3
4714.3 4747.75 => 76.7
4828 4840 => 76.1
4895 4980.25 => 73.6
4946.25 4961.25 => 73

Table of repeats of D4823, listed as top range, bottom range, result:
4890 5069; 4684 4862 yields 1.05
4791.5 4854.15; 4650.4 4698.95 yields 1.06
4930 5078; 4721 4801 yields 1.06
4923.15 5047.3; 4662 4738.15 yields 1.07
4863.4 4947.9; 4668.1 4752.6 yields 1.03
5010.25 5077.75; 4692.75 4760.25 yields 1.08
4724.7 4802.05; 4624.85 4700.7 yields 1.03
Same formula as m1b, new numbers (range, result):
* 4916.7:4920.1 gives 74.2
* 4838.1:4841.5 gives 77.2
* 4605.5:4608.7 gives 75.9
